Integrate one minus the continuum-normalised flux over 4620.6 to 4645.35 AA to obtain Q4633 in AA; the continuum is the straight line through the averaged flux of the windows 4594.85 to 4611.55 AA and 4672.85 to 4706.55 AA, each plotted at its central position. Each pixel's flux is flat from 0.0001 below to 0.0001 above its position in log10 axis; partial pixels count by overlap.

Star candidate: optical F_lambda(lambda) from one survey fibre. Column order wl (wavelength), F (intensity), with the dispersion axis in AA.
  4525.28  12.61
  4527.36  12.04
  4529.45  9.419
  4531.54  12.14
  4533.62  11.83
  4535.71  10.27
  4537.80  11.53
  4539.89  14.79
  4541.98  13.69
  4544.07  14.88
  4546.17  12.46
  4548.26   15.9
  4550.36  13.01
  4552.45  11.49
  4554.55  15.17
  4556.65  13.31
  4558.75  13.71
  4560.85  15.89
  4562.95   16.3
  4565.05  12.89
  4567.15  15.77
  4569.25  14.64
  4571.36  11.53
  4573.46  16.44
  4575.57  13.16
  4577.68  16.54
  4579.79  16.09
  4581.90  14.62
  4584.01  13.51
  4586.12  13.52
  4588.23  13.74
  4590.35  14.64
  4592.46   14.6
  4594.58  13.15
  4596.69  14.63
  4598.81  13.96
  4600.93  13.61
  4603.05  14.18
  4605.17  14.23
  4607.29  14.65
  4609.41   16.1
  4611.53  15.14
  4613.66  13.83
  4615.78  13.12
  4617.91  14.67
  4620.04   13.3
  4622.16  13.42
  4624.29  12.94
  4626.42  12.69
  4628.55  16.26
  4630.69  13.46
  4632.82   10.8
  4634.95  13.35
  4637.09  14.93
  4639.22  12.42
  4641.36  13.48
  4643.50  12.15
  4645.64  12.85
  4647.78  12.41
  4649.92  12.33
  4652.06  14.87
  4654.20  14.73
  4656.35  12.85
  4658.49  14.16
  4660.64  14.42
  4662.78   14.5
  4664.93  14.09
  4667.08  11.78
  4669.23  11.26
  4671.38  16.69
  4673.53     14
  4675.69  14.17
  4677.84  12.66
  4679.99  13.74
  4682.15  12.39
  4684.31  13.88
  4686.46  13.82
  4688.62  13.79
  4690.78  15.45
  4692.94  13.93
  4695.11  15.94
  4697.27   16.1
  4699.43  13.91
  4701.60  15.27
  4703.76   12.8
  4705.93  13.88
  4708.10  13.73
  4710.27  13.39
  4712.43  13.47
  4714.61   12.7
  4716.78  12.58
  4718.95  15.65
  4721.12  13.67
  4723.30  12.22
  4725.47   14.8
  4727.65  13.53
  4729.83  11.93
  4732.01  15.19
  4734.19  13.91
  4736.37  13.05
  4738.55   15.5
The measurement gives 1.9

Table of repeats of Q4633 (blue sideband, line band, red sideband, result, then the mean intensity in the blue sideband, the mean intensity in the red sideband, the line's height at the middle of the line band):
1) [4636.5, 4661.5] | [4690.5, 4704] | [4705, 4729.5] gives -1.34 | 13.4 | 13.5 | 13.5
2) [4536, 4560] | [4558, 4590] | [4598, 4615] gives -1.43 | 13.5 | 14.5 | 13.9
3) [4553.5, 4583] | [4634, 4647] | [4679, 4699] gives 1.17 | 14.7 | 14.3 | 14.5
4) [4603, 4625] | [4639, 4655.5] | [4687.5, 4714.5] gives 1.17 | 14.2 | 14.2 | 14.2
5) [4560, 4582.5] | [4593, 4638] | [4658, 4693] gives 1.57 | 14.9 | 13.8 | 14.4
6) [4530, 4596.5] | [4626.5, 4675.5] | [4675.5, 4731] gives 1.11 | 13.9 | 13.8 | 13.8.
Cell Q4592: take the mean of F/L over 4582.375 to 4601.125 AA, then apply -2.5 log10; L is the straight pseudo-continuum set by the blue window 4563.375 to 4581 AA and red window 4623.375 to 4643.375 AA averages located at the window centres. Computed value 0.022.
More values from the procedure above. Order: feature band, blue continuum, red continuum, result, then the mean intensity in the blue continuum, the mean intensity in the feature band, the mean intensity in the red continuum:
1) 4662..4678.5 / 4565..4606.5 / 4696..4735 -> 0.027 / 14.3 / 13.6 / 13.8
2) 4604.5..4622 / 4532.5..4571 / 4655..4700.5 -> -0.038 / 13.7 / 14.3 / 14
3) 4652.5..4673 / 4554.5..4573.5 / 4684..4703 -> 0.057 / 14.4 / 13.9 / 14.7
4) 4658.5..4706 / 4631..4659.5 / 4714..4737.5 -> -0.052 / 13.2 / 14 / 13.6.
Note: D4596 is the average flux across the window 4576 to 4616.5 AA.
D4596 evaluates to 14.4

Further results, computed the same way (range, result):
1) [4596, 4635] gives 13.9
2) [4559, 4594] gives 14.6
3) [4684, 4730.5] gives 13.9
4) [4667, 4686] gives 13.5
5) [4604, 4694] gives 13.7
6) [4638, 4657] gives 13.1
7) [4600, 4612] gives 14.6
